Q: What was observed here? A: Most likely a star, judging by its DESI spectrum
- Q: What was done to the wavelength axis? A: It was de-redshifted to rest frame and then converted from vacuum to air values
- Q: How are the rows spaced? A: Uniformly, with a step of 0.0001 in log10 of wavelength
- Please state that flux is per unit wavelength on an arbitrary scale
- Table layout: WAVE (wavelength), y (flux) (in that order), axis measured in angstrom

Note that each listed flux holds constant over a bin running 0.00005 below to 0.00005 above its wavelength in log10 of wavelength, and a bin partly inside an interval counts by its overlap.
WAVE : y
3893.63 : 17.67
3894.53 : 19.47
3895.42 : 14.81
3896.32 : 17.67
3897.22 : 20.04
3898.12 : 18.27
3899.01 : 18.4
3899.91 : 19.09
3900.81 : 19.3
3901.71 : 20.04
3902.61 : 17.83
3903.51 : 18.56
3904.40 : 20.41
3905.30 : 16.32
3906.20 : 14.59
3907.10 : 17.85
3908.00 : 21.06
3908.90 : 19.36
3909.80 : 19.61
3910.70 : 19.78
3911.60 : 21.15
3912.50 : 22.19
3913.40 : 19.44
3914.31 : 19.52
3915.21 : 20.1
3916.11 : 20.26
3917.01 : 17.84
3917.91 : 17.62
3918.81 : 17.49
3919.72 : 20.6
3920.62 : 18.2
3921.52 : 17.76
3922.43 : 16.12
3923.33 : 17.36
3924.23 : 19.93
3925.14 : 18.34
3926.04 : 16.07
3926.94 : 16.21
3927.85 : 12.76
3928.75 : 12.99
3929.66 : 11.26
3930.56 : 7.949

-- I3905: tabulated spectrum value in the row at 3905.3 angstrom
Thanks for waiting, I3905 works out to 16.32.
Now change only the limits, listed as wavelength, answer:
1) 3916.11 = 20.26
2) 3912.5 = 22.19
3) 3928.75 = 12.99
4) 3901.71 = 20.04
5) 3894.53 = 19.47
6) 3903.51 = 18.56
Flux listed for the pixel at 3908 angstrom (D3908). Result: 21.06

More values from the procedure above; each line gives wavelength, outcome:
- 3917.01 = 17.84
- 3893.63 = 17.67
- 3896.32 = 17.67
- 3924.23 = 19.93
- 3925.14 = 18.34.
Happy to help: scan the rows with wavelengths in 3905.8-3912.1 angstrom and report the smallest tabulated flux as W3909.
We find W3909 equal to 14.59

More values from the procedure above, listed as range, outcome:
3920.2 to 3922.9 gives 16.12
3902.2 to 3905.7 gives 16.32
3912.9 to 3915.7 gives 19.44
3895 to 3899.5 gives 14.81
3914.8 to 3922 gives 17.49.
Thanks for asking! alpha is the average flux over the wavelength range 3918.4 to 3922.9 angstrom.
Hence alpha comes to 18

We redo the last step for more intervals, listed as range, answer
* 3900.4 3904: 19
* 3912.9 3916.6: 19.8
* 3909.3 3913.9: 20.4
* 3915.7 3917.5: 19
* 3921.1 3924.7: 17.8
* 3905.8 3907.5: 16.2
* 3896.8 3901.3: 19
